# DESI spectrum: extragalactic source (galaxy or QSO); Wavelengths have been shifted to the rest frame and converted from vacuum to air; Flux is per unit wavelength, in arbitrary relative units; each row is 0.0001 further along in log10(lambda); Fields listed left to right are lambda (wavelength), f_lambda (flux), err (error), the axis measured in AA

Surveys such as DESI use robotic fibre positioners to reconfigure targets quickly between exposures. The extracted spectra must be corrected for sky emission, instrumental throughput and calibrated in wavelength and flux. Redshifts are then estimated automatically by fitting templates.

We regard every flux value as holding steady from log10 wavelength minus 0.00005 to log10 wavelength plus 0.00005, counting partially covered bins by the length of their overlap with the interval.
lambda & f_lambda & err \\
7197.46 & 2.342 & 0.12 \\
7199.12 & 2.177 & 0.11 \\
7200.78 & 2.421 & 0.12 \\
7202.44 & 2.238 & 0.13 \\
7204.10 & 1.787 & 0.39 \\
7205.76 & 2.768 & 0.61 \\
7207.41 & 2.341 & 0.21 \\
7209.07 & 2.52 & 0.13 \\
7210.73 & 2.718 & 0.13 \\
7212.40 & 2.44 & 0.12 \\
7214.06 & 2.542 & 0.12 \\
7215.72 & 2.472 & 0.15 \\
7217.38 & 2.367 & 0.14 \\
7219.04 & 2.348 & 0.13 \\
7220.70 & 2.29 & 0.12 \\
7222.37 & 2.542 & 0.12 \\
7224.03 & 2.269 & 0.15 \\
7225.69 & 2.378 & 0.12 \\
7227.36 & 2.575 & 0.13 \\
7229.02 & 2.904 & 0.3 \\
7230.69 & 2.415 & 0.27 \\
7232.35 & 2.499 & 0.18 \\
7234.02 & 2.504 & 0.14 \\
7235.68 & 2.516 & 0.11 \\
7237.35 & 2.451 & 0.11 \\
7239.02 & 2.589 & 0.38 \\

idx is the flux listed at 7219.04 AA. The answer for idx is 2.348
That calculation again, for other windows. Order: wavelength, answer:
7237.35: 2.451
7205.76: 2.768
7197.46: 2.342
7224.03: 2.269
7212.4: 2.44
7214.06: 2.542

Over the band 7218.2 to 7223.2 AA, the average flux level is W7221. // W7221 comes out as 2.39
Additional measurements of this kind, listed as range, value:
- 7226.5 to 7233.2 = 2.59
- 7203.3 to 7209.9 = 2.36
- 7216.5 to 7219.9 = 2.36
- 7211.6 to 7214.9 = 2.49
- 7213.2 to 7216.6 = 2.51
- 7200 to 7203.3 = 2.32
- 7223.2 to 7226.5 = 2.33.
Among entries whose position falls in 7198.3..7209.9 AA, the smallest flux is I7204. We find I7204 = 1.787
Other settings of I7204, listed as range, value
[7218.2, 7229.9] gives 2.269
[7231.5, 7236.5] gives 2.499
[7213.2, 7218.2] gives 2.367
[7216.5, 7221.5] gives 2.29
